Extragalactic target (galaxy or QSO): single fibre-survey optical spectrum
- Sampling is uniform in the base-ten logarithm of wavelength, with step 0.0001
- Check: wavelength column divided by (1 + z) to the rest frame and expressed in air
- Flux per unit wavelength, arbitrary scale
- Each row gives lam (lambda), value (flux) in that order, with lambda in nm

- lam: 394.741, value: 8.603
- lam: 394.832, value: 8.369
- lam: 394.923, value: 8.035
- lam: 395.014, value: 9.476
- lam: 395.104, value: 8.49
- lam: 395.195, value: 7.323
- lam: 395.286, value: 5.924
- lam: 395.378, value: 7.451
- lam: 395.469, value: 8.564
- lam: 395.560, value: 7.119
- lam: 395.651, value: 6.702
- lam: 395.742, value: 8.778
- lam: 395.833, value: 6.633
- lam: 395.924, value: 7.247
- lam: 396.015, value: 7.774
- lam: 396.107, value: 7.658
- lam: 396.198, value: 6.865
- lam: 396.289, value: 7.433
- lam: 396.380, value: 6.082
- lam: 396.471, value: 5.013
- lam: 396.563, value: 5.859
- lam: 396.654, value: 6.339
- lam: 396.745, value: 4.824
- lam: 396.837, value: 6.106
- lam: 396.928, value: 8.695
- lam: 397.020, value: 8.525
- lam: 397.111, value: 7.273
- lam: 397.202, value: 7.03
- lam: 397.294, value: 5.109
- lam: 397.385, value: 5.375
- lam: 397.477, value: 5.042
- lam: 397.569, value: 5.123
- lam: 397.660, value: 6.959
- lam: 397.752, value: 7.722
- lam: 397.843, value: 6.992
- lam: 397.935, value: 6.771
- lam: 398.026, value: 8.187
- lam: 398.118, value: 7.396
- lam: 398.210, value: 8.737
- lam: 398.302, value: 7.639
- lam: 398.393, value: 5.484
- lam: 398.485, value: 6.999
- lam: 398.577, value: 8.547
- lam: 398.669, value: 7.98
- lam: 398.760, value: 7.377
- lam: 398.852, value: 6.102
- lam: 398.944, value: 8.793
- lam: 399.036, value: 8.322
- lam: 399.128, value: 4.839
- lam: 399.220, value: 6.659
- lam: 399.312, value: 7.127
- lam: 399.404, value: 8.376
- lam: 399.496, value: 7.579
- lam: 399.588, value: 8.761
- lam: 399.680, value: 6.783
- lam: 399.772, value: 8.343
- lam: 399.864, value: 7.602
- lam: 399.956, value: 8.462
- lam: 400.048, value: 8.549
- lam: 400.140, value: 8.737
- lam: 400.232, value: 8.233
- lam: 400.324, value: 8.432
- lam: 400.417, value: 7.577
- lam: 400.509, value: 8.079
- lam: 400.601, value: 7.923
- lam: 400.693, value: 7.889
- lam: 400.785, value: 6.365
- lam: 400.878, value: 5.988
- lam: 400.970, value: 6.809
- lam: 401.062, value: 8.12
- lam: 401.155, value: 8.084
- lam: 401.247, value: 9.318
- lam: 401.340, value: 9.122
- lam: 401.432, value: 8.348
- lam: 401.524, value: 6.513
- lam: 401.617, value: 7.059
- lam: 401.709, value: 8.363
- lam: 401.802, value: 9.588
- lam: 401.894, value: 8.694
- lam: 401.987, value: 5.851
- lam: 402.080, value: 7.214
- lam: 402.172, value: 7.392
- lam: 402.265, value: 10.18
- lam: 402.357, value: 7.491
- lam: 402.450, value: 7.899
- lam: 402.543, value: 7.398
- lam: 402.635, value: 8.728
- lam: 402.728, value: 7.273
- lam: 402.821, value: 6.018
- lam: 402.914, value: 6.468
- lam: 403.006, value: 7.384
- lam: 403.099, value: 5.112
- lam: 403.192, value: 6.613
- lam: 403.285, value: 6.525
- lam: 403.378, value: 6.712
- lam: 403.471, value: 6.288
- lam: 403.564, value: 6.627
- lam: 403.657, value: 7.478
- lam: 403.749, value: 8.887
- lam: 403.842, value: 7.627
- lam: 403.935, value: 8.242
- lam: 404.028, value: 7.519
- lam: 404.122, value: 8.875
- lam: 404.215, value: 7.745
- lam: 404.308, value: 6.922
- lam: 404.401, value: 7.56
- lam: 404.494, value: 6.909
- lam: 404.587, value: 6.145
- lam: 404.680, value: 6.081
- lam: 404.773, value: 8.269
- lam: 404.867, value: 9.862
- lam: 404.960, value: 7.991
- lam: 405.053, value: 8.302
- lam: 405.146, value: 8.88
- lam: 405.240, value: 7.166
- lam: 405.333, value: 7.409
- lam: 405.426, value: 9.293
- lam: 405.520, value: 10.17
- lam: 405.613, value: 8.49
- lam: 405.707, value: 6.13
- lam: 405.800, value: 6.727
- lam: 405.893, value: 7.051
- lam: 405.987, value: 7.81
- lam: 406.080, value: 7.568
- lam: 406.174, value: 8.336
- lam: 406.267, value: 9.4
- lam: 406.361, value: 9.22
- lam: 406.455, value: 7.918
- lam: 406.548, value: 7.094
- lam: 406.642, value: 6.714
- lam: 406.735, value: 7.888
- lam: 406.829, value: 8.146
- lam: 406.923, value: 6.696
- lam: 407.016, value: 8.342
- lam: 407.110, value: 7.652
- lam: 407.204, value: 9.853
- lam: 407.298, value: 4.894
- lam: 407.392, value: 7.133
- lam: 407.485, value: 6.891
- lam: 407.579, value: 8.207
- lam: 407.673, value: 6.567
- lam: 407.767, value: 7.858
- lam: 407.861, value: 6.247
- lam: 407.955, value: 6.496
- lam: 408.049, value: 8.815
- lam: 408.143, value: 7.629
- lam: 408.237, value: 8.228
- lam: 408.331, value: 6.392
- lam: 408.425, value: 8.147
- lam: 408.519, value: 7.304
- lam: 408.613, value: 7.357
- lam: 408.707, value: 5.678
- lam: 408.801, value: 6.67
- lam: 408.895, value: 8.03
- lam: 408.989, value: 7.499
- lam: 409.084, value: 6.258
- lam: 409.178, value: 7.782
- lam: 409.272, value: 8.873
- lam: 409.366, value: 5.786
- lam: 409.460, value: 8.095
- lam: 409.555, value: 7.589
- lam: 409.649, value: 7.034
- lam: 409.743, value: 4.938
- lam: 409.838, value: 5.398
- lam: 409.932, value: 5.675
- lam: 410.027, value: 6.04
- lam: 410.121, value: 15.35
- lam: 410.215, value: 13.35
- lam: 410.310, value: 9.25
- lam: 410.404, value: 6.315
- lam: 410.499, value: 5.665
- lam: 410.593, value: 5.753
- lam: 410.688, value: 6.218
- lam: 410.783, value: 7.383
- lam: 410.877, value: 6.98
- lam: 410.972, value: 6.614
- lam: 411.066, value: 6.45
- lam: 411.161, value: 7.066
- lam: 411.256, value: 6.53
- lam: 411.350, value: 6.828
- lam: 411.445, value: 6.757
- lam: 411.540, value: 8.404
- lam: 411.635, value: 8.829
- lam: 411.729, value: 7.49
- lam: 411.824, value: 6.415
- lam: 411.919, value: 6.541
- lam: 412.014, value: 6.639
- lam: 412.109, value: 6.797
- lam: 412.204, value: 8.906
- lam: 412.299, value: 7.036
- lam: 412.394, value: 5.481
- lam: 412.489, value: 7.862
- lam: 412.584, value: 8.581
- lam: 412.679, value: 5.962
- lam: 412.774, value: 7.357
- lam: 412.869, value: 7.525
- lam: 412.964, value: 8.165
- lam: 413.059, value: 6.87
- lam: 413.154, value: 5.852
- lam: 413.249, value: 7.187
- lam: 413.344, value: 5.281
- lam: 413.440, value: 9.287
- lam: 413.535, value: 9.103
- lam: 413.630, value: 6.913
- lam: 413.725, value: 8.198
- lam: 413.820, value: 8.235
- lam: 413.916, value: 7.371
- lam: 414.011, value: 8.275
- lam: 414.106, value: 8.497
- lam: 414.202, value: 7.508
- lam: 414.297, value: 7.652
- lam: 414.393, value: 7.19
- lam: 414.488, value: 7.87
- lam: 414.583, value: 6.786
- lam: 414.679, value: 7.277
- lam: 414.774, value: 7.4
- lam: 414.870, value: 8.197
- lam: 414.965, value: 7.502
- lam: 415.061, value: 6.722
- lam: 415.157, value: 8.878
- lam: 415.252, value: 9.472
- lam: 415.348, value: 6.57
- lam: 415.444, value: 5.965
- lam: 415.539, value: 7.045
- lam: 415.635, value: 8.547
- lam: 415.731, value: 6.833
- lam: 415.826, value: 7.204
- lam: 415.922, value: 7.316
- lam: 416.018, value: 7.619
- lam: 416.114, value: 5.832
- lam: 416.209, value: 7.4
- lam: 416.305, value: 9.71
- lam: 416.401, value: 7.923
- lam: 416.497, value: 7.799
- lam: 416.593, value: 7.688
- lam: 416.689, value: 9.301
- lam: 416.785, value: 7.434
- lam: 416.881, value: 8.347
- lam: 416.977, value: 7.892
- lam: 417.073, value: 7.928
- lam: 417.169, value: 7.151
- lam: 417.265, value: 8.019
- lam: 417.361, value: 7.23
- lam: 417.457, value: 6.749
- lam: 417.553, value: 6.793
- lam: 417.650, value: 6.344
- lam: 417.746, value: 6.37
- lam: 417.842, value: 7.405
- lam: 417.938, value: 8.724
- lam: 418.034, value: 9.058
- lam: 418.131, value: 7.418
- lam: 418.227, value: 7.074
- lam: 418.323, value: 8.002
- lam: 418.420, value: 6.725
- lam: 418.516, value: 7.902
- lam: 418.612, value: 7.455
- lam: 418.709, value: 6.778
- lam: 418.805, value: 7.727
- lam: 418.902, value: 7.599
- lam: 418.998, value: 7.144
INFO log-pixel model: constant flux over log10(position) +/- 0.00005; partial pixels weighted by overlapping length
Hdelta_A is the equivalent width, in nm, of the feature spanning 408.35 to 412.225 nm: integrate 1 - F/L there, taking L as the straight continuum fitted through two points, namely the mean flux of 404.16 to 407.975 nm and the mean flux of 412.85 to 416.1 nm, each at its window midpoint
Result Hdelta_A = 0.14 nm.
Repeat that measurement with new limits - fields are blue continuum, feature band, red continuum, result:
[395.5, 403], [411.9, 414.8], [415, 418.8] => 0.040 nm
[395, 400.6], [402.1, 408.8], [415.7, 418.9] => -0.148 nm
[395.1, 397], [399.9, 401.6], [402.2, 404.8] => -0.169 nm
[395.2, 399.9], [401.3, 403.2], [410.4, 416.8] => -0.110 nm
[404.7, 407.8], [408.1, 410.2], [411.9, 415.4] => 0.073 nm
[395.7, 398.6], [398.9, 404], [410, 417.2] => -0.408 nm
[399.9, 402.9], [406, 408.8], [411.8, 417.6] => 0.059 nm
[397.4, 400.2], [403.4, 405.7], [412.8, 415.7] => -0.114 nm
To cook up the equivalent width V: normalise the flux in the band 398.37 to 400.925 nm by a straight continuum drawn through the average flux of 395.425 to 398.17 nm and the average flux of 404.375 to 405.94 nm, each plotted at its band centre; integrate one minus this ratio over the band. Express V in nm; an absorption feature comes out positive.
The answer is -0.15 nm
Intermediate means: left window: 6.84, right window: 7.8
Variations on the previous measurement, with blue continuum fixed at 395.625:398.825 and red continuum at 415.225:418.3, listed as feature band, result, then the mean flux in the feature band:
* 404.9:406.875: -0.22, 8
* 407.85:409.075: 0.00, 7.27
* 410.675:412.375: 0.07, 7.09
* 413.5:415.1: -0.04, 7.68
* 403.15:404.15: -0.03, 7.37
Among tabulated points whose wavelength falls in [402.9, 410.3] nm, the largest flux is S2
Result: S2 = 15.35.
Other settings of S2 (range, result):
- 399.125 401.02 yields 8.761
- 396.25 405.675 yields 10.18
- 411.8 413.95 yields 9.287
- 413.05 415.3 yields 9.472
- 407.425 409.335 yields 8.873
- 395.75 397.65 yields 8.695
